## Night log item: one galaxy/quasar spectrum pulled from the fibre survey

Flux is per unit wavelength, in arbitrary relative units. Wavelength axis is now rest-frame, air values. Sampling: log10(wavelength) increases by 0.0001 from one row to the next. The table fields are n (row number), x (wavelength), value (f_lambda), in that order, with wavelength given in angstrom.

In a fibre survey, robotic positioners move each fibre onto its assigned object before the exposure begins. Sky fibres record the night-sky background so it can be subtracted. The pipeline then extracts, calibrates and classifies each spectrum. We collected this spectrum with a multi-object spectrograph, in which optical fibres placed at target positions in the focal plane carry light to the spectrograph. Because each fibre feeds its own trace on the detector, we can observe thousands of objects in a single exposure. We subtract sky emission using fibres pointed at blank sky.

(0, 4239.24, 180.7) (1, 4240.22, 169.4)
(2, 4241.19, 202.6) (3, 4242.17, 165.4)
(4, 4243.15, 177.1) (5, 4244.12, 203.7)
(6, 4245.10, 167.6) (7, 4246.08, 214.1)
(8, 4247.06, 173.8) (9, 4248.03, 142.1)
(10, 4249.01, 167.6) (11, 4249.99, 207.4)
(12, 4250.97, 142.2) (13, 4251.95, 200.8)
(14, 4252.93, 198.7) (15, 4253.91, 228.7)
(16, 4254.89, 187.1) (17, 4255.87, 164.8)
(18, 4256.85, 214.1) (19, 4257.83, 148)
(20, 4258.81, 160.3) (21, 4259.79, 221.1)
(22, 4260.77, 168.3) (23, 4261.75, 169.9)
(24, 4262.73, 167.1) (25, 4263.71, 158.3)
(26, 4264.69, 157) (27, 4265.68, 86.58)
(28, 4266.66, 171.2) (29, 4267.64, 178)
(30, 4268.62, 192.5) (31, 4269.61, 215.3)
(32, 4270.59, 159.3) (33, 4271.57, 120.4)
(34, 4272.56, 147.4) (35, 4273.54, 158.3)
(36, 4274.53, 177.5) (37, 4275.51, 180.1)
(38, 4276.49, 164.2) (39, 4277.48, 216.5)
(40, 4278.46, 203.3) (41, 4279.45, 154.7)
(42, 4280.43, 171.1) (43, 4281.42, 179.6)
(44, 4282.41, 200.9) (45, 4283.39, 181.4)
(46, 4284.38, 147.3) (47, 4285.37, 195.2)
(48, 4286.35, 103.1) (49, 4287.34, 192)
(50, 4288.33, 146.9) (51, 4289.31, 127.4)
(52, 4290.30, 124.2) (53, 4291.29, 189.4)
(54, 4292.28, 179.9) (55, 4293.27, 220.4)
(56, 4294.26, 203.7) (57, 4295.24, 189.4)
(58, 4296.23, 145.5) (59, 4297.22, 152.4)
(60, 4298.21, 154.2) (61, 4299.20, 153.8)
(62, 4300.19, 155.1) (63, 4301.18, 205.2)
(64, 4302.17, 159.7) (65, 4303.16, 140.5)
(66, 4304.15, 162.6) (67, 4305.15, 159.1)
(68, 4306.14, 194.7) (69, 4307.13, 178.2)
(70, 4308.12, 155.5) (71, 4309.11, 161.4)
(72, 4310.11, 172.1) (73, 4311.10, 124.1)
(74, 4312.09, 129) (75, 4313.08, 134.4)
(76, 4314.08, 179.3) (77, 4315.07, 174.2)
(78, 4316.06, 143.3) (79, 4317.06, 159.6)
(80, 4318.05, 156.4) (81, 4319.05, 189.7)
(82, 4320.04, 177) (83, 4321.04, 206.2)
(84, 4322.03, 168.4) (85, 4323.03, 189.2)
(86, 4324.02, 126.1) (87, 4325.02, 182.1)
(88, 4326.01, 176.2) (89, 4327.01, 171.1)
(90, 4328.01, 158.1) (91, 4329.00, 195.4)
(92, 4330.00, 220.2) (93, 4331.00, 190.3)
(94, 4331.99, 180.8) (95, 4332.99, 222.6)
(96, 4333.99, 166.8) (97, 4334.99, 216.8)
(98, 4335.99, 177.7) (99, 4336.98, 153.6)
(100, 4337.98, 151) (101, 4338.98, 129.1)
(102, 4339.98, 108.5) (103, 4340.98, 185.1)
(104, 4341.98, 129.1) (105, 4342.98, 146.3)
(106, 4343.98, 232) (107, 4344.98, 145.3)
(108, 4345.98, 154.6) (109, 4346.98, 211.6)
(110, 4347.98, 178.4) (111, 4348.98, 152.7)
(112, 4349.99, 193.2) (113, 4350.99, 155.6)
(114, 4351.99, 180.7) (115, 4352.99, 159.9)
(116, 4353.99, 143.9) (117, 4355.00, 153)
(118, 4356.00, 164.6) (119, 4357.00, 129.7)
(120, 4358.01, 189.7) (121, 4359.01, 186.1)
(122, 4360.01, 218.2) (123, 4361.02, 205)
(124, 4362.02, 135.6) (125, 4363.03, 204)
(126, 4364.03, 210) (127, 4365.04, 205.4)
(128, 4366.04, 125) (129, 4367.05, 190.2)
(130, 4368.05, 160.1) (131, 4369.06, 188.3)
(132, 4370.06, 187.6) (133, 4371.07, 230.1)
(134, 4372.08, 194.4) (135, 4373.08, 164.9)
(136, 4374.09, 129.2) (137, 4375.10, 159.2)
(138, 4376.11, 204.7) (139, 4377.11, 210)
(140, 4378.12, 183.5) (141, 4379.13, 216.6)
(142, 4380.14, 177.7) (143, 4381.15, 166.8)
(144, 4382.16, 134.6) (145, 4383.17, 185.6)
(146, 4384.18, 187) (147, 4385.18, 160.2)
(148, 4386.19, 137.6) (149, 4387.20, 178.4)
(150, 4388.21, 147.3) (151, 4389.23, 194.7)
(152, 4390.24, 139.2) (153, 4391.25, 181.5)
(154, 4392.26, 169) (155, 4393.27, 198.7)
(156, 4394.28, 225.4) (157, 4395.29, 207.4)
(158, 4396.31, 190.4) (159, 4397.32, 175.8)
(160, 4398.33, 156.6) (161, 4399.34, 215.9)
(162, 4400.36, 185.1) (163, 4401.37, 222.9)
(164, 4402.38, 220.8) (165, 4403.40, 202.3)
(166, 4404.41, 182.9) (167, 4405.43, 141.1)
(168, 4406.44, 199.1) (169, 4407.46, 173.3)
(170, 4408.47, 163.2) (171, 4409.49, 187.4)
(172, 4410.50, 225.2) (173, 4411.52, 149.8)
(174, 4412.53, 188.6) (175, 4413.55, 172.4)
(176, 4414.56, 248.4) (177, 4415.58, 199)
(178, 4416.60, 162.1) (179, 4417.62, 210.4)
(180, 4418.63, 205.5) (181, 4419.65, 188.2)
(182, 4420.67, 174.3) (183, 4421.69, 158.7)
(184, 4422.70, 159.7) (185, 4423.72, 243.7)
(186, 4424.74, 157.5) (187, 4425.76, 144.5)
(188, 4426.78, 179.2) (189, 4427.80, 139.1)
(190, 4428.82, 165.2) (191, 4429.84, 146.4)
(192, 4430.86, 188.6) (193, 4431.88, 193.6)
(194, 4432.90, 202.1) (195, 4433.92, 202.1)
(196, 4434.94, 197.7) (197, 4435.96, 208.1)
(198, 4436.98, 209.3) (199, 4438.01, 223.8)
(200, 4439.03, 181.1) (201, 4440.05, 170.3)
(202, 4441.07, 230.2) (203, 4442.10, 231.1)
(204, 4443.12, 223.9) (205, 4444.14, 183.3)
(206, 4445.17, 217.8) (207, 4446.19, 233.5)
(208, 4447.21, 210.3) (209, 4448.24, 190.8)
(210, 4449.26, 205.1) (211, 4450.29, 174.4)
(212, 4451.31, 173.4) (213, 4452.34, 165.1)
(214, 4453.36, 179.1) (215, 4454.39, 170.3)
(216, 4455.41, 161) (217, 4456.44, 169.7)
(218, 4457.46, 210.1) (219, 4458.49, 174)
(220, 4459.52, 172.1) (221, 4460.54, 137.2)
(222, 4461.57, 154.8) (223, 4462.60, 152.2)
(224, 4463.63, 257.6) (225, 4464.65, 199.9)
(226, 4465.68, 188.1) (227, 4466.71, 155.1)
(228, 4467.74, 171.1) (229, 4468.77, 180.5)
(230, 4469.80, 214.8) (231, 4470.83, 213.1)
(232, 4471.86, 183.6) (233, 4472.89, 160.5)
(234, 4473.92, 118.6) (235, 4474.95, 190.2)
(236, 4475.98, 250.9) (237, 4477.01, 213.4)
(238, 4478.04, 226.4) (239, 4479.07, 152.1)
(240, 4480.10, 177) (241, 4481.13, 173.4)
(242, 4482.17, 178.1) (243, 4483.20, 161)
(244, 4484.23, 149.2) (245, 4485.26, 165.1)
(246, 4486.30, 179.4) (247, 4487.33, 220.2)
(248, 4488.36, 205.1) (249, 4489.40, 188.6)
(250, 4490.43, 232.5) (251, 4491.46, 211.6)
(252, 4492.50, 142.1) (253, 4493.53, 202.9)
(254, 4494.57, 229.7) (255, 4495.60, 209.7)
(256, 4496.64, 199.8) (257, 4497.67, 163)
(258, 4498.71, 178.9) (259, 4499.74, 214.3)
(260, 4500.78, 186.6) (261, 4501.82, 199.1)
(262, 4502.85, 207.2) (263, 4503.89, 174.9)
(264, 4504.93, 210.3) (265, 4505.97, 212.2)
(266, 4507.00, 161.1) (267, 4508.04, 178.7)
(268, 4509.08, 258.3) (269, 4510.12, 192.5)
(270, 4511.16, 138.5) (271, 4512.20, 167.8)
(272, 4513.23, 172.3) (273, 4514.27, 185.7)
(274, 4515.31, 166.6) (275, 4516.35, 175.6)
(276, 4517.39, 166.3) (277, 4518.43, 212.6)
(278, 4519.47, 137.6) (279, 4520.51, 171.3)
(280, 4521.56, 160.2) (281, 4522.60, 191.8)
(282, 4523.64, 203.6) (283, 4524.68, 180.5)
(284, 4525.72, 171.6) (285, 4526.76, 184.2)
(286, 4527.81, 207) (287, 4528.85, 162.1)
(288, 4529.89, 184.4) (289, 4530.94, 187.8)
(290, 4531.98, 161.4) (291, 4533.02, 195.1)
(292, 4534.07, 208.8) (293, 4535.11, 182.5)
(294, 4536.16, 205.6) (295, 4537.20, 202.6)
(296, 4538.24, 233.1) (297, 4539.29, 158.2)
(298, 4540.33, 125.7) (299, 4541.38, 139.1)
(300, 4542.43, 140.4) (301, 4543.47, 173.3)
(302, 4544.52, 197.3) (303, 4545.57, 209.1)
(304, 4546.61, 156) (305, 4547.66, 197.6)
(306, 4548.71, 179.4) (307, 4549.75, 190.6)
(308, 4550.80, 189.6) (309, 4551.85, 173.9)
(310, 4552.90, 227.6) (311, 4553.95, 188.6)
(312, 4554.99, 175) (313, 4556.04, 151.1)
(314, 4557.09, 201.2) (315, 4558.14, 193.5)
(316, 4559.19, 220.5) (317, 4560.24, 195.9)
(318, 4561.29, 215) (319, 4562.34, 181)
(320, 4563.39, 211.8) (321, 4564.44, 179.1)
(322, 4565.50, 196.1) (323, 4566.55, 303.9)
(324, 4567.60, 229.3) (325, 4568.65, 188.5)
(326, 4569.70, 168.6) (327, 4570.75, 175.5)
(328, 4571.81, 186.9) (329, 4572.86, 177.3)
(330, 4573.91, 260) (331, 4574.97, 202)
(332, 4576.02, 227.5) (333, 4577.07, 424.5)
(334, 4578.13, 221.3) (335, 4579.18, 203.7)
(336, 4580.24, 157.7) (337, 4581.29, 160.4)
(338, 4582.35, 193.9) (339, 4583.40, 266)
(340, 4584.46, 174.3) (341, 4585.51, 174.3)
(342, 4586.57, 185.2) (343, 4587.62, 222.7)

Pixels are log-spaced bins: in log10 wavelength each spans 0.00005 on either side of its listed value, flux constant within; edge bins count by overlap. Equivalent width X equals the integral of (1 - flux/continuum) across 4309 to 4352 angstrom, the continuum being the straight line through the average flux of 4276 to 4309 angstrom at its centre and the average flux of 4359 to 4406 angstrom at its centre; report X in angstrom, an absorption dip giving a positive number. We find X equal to 1.5 angstrom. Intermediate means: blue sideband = 170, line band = 169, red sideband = 183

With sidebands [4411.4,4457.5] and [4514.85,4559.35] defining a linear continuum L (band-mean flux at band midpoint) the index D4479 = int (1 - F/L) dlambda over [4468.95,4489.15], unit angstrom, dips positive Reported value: 0.03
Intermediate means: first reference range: 189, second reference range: 182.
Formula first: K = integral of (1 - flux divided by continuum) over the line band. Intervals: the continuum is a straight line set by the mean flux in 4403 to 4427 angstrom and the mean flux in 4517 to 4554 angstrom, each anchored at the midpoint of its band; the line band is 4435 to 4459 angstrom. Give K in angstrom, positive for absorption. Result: -1.57 angstrom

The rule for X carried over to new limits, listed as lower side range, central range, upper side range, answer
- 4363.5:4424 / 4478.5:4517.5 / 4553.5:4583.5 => 2.3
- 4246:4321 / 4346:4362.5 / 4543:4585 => 0.6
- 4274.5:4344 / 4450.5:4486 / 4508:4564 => 0.1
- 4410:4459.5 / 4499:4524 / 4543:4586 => 1.5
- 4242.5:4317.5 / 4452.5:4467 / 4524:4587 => 0.7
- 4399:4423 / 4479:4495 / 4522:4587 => 0.5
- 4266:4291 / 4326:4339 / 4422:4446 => -0.4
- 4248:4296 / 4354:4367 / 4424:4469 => 0.2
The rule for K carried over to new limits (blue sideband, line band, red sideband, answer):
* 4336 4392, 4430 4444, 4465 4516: -1.7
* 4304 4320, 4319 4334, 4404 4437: -1.7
